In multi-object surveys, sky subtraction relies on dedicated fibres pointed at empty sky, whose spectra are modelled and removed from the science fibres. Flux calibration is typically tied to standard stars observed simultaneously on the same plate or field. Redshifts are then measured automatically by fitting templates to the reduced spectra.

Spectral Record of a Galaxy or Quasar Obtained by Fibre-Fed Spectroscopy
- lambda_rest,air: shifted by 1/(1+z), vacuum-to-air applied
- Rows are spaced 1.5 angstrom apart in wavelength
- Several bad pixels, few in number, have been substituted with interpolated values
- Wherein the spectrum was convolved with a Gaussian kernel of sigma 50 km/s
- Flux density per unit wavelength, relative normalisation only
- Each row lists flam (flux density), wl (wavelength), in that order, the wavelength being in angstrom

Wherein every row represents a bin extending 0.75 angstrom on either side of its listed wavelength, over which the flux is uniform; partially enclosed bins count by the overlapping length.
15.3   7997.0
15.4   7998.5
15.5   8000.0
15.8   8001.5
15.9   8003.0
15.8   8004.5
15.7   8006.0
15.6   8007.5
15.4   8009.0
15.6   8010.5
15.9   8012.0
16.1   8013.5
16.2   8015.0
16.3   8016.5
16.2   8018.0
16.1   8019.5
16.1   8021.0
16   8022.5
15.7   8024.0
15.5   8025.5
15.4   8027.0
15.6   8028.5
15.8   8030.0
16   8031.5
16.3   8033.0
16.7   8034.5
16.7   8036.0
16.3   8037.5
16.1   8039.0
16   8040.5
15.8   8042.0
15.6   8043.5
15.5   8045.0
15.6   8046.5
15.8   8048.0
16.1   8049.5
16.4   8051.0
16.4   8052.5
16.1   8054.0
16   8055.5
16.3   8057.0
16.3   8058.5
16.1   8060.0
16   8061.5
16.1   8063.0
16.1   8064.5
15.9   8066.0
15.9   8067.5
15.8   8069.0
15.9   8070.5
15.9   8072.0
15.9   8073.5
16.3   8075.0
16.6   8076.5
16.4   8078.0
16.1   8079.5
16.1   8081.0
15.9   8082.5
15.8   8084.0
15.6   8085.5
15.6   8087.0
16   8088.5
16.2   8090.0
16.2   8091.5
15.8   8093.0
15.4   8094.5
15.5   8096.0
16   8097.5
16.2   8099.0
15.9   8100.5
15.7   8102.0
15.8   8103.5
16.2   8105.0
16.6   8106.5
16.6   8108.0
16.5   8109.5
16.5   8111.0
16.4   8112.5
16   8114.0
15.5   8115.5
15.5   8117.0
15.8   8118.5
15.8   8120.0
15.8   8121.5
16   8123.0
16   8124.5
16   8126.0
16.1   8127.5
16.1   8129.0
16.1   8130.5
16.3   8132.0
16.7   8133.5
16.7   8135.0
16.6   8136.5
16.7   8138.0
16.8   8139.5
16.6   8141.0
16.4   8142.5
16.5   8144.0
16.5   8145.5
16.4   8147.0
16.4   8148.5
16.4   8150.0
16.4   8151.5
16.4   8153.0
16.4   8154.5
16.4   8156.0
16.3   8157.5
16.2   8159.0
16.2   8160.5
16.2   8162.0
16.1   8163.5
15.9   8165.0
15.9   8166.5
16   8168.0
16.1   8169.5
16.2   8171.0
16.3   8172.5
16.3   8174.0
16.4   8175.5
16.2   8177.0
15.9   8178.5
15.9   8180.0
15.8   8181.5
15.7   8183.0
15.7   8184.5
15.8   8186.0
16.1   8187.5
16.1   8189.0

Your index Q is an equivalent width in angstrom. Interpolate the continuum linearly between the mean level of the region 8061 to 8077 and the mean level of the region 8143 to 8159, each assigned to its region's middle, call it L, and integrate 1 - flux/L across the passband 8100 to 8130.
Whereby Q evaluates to 0.4 angstrom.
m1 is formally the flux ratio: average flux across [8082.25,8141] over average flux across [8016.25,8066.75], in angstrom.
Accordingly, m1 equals 1.00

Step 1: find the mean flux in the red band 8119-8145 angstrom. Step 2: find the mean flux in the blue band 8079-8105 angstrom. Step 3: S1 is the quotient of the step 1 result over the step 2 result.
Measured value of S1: 1.0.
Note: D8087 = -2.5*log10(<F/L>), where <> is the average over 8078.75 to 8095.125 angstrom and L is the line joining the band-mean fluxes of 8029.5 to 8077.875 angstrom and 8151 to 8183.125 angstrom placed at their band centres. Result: 0.01 mag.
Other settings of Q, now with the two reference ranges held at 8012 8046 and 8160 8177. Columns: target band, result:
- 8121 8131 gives 0.1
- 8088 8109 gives 0.1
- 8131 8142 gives -0.3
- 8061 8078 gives 0.0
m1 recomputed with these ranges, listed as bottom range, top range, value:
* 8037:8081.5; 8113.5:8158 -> 1.01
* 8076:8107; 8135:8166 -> 1.03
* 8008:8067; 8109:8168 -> 1.01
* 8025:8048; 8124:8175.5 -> 1.02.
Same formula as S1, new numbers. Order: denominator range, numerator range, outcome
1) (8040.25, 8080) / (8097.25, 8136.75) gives 1.01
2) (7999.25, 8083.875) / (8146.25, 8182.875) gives 1.01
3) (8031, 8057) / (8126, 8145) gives 1.02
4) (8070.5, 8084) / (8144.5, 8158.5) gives 1.02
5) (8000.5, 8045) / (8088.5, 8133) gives 1.01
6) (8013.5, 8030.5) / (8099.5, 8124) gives 1.01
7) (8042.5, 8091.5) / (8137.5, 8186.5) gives 1.01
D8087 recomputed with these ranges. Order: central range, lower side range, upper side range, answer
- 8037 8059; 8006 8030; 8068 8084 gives -0.004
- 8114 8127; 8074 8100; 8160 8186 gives 0.013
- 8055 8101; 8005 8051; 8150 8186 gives 0.000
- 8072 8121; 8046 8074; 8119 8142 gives 0.010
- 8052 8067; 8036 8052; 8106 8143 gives -0.007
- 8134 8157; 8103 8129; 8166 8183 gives -0.029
